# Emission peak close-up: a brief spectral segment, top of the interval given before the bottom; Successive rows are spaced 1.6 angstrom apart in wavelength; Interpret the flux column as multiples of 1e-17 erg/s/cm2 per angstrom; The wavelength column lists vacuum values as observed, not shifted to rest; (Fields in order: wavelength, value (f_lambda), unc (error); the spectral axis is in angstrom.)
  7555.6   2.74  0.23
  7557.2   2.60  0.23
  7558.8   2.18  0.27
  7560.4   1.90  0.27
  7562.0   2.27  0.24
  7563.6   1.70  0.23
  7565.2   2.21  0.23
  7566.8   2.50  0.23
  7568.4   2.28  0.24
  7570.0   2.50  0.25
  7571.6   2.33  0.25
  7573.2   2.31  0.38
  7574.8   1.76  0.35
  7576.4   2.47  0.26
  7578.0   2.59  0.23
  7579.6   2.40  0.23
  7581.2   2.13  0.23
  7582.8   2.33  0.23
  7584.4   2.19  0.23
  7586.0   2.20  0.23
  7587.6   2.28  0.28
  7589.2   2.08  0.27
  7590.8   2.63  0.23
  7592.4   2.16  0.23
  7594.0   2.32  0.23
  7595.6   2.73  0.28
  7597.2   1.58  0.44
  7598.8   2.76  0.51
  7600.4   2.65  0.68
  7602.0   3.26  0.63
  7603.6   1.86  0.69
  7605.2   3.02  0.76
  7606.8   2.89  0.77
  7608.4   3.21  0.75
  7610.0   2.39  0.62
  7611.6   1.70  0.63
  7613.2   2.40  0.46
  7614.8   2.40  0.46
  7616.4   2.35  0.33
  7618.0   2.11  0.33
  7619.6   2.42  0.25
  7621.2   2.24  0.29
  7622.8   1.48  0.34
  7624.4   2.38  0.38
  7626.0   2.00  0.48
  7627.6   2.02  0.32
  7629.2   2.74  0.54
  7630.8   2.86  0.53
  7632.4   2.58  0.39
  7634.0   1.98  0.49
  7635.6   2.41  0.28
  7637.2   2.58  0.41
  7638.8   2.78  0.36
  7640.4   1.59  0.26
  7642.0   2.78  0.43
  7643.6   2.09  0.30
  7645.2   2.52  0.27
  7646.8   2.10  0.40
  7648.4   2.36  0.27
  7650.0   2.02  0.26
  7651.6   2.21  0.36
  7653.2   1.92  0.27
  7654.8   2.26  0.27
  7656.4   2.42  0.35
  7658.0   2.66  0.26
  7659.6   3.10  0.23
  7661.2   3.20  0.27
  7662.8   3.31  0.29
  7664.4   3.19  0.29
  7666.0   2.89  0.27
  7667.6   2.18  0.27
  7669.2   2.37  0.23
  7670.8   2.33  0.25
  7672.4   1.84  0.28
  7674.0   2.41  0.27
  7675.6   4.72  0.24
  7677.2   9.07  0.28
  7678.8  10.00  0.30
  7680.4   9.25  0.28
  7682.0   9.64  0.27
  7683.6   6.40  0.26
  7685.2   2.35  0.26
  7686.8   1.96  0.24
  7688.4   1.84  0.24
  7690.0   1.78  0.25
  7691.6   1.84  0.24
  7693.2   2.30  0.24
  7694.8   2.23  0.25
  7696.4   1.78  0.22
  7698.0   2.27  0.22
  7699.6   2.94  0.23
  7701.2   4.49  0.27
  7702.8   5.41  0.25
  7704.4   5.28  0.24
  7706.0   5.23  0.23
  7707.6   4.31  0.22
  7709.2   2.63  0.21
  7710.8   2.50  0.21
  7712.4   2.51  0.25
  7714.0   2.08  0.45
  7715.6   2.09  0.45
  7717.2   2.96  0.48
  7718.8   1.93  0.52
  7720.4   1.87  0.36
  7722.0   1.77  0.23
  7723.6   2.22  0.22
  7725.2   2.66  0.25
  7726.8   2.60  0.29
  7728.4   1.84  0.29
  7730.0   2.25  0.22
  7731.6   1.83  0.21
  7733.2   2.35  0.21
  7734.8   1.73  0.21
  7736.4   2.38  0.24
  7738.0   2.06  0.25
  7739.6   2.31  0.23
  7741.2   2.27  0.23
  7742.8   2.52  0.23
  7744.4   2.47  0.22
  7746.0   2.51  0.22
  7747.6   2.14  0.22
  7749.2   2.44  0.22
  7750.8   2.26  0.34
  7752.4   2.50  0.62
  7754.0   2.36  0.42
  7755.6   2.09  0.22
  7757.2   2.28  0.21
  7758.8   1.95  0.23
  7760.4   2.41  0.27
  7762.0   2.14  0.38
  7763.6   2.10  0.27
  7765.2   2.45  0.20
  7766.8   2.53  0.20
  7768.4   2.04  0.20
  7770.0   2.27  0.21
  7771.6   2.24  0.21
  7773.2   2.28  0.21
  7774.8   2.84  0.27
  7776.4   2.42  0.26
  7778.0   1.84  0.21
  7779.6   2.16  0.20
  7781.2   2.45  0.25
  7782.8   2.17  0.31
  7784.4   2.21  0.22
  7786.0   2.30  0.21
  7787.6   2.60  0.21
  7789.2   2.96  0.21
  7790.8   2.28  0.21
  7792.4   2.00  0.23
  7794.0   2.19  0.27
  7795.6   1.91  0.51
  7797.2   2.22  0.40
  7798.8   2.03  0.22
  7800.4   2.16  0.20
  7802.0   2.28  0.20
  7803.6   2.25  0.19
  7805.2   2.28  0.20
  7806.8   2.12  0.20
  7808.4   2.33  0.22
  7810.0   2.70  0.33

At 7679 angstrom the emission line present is H-alpha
